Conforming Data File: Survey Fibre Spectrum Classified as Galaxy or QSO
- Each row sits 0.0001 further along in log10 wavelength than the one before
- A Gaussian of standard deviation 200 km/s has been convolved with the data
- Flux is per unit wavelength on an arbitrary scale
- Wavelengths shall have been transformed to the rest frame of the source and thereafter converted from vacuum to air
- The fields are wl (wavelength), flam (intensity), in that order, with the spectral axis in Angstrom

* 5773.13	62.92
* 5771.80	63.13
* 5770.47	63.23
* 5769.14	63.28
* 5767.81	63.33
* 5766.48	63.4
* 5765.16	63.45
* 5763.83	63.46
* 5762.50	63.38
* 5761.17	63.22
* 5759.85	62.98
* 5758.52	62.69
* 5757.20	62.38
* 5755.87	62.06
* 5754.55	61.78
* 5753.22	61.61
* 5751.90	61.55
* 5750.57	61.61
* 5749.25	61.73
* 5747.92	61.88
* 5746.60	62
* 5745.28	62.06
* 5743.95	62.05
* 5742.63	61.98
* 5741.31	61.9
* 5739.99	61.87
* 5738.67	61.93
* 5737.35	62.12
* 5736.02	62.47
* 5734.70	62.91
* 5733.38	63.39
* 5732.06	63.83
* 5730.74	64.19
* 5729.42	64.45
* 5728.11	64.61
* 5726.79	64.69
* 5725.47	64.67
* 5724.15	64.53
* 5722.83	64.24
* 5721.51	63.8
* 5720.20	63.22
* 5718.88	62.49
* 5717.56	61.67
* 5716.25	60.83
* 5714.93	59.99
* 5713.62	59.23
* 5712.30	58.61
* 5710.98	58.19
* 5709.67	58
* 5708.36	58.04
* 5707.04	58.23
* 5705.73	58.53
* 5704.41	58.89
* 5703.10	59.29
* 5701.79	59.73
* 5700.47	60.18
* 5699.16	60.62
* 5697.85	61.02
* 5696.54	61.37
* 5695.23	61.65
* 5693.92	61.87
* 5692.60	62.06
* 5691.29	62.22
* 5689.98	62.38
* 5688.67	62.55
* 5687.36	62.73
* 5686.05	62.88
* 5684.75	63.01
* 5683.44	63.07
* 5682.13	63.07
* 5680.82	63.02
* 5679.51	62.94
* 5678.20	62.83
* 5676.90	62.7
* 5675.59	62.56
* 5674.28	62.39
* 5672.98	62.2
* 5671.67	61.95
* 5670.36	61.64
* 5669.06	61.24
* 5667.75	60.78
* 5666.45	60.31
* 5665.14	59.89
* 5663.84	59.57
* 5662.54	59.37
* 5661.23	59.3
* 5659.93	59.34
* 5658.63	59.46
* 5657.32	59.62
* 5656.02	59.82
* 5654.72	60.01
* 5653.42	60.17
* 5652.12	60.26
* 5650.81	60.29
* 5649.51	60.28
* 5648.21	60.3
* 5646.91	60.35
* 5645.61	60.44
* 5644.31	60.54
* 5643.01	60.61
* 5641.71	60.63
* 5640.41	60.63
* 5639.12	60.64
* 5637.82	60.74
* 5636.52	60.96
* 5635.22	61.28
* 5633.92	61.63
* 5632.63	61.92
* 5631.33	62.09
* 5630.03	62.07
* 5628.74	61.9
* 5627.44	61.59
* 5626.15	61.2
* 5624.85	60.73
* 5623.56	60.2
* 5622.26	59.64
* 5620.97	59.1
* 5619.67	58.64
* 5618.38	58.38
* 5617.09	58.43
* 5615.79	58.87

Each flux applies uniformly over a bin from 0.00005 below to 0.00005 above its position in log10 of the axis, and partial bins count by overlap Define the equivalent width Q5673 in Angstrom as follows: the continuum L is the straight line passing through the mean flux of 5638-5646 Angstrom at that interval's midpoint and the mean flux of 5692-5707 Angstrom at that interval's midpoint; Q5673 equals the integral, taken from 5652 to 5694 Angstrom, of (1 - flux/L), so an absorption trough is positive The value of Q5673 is -0.7 Angstrom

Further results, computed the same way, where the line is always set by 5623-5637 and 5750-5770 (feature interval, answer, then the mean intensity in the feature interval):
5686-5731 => 0.5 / 61.4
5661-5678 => 0.2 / 61.2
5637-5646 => 0.1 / 60.6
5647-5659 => 0.3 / 60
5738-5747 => 0.1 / 62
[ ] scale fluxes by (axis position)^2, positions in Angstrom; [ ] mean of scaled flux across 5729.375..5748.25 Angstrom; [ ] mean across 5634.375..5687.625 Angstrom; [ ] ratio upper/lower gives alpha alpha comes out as 1.1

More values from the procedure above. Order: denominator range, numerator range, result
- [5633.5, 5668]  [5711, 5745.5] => 1.07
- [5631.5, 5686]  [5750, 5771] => 1.06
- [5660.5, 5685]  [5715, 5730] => 1.05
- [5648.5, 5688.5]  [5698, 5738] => 1.02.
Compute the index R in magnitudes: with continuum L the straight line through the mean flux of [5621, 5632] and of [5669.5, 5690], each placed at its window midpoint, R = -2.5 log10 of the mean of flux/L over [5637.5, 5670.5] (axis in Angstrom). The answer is 0.03 mag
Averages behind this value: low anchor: 61.1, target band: 60.2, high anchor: 62.6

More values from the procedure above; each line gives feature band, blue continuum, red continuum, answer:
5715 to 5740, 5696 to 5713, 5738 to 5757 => -0.045 mag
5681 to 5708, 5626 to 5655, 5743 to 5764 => 0.005 mag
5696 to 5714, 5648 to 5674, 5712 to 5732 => 0.052 mag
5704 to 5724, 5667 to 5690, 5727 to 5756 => 0.037 mag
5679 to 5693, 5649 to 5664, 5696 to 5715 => -0.058 mag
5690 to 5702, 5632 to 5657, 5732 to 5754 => 0.002 mag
